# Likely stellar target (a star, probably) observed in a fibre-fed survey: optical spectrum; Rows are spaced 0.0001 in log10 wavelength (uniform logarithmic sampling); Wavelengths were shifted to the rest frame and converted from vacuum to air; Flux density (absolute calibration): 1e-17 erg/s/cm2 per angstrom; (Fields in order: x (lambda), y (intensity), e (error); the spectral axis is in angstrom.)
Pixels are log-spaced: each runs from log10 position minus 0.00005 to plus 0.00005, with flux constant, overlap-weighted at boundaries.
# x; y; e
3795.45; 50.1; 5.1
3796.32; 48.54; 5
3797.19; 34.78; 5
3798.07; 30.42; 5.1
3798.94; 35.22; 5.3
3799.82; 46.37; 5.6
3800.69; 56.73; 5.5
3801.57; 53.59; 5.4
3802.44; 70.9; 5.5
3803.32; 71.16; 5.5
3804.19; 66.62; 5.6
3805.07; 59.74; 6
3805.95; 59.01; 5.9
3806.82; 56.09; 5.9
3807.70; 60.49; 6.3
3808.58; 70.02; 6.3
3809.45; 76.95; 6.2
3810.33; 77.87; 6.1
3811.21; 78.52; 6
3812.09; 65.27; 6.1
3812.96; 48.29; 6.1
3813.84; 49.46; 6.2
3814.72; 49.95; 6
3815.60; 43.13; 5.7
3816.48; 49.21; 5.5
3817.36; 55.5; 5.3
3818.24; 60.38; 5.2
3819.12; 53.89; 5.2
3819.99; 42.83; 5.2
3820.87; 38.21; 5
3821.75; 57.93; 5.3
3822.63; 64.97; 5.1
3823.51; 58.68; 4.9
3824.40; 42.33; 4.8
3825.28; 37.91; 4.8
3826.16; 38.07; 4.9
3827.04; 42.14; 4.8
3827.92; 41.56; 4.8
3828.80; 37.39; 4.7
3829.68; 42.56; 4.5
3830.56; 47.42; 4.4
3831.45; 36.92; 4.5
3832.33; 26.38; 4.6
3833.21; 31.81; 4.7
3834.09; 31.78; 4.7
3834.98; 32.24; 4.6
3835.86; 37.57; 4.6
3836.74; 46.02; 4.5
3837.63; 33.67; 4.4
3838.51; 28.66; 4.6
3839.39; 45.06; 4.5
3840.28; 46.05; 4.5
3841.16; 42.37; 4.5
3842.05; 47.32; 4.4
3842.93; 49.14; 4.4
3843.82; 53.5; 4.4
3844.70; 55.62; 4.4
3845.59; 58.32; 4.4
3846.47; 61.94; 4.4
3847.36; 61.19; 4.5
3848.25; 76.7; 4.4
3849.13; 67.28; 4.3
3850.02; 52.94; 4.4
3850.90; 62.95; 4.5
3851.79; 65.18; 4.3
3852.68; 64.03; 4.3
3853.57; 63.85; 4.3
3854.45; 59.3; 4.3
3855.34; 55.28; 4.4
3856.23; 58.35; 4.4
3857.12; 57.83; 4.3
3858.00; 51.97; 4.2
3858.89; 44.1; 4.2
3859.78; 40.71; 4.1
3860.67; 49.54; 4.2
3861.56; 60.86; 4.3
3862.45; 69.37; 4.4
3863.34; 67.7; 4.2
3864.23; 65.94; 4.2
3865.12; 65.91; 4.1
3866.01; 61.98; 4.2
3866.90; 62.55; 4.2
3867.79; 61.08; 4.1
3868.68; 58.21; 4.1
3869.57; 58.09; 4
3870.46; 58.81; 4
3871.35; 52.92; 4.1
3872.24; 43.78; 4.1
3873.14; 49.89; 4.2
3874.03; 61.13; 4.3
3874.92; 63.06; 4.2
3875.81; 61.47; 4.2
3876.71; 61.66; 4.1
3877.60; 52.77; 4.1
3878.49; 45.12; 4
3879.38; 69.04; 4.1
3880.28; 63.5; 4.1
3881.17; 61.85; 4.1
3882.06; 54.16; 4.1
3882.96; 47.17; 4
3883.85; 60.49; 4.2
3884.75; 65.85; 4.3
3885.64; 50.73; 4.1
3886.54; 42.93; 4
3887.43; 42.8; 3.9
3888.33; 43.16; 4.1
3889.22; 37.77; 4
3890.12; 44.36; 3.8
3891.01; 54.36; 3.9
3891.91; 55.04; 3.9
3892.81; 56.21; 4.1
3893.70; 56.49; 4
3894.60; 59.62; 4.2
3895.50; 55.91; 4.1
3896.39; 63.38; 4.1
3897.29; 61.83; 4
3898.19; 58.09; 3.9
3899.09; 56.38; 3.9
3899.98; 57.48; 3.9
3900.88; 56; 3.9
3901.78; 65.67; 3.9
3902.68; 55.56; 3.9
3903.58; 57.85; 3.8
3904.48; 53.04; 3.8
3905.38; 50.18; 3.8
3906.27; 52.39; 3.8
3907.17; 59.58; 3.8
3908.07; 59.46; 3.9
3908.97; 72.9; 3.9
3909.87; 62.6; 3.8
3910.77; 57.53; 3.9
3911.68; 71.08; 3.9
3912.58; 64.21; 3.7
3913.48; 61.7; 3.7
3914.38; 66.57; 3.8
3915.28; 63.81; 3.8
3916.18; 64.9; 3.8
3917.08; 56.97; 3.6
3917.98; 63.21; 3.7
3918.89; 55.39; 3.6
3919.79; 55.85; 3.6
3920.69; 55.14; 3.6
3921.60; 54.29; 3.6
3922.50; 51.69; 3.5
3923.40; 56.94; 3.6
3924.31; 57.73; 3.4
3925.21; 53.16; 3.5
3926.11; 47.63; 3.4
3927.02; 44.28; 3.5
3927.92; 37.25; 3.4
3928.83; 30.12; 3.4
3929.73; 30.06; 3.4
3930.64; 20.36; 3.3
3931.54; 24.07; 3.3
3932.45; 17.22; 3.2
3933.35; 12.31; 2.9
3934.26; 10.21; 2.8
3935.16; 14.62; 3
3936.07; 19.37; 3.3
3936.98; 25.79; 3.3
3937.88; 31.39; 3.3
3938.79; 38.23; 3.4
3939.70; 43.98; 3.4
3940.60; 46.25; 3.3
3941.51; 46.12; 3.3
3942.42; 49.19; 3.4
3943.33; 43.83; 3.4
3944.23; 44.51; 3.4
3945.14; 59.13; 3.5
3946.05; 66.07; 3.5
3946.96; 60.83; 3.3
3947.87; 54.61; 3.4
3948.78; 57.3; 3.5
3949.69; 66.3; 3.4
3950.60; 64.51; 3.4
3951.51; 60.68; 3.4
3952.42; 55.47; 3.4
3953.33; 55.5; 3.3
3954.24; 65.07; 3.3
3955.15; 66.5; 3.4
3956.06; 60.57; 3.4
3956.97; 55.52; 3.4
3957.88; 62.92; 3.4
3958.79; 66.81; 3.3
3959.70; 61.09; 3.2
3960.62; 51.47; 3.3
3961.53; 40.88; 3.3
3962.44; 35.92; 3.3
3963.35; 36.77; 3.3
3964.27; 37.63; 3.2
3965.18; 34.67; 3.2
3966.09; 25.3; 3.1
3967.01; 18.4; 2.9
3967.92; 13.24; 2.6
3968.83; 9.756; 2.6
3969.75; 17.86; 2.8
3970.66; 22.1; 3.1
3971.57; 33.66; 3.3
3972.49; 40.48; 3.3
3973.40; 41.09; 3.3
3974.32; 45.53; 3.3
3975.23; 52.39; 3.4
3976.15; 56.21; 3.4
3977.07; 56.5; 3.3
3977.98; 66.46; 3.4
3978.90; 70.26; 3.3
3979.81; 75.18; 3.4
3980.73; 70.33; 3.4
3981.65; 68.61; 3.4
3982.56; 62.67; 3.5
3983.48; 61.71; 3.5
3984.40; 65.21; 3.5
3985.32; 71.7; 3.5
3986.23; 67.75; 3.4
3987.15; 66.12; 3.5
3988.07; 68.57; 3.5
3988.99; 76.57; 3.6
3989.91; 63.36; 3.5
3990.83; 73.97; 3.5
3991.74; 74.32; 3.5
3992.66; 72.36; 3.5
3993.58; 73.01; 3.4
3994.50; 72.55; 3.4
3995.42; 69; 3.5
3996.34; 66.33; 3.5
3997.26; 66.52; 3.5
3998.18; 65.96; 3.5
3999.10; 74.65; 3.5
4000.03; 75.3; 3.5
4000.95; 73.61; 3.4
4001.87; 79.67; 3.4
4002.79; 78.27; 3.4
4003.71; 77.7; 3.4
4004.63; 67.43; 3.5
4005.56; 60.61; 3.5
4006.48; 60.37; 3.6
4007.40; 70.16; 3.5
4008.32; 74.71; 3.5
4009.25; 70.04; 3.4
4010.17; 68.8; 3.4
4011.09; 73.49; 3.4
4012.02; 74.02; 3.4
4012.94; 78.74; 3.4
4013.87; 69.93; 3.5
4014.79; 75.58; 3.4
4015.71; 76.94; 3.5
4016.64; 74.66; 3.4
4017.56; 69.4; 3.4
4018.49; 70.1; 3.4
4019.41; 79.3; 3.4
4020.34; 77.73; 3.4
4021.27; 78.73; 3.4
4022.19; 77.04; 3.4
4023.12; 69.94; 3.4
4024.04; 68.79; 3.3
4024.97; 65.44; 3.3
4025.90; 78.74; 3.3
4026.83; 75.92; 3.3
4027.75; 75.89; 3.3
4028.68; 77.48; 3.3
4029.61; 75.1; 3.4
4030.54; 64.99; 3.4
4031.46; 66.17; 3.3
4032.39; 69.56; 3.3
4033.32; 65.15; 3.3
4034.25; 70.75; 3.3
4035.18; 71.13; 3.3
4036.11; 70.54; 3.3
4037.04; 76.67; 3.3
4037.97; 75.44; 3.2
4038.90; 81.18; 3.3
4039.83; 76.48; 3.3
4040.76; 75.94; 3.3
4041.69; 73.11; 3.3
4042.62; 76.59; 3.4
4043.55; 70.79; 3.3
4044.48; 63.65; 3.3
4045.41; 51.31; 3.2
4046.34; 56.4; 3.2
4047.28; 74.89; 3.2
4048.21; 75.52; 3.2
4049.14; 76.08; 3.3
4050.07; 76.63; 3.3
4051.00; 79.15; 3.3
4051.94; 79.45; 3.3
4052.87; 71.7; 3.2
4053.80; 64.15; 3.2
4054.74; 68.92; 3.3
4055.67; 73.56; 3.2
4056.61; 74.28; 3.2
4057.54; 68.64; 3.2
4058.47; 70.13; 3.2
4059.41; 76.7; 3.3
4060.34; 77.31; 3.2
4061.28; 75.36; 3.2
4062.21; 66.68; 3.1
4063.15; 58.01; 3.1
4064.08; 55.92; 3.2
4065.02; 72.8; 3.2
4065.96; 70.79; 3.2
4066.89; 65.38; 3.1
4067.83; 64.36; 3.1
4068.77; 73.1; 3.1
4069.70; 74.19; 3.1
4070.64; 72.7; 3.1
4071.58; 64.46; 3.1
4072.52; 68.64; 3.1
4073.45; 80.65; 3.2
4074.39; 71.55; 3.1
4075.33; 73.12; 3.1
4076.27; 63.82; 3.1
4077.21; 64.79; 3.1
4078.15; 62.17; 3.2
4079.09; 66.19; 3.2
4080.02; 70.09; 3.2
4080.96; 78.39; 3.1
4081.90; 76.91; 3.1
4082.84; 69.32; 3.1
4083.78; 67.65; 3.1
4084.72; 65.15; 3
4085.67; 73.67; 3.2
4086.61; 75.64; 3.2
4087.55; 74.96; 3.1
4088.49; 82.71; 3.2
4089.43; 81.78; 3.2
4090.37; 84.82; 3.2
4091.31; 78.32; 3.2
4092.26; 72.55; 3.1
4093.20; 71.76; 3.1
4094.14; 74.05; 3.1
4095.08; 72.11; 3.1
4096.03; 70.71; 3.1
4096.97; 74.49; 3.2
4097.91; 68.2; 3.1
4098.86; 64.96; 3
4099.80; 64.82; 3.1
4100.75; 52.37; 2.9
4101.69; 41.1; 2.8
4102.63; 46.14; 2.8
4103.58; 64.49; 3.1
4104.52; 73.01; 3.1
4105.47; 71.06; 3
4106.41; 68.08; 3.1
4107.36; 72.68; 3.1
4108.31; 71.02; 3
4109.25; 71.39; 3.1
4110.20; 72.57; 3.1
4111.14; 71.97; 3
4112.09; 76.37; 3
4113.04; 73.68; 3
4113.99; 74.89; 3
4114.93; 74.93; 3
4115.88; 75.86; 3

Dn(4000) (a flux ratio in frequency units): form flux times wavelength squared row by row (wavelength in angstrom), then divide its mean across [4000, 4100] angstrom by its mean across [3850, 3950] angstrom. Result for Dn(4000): 1.47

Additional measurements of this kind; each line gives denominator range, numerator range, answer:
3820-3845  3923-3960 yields 1.14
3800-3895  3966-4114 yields 1.39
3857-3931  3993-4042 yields 1.39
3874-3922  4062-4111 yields 1.33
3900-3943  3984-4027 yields 1.57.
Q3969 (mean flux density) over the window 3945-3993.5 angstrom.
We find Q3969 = 54.5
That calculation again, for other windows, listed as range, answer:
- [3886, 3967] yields 50.1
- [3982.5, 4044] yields 71.9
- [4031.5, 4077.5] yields 70.7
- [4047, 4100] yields 71.7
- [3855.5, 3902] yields 56.2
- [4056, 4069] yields 69.2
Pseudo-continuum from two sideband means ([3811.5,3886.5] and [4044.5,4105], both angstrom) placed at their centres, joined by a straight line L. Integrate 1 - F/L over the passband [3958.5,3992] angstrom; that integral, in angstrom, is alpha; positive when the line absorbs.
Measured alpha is 6.0 angstrom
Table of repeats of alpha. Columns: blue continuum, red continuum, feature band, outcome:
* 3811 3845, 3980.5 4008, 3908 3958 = 9.10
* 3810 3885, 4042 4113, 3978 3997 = -1.77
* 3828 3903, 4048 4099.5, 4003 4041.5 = -3.12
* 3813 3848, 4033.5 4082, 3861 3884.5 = -4.08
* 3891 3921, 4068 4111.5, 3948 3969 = 4.65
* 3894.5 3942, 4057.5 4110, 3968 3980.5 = 2.57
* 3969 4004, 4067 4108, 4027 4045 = -1.66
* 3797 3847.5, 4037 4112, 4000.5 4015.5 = -1.64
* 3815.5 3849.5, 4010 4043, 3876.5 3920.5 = -1.04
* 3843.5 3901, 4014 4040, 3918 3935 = 6.20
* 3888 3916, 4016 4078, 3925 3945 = 9.07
